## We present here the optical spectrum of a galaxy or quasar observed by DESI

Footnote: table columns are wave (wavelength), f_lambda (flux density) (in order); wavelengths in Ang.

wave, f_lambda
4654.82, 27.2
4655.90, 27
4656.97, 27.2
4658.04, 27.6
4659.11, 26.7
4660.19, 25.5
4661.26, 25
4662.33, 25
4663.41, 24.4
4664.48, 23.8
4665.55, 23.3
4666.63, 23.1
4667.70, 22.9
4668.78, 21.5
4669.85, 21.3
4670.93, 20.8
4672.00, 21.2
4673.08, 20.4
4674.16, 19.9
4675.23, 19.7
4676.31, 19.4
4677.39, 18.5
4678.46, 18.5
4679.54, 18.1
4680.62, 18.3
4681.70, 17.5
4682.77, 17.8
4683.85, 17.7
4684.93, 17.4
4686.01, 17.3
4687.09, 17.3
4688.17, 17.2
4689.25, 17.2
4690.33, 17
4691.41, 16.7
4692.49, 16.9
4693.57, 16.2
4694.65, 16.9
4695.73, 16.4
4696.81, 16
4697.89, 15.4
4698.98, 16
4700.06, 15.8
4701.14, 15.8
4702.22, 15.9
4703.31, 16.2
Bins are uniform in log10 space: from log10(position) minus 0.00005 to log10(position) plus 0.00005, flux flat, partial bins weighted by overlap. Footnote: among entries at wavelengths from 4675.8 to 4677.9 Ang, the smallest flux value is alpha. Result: 18.5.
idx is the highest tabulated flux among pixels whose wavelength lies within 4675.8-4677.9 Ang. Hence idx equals 19.4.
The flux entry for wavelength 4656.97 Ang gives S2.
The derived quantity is 27.2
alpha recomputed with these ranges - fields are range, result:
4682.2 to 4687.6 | 17.3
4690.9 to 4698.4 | 15.4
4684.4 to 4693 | 16.7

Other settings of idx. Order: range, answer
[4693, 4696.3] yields 16.9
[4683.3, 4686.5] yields 17.7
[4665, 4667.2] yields 23.3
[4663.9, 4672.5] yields 23.8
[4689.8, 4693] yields 17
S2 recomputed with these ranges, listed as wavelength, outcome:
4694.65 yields 16.9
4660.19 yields 25.5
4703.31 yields 16.2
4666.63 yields 23.1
